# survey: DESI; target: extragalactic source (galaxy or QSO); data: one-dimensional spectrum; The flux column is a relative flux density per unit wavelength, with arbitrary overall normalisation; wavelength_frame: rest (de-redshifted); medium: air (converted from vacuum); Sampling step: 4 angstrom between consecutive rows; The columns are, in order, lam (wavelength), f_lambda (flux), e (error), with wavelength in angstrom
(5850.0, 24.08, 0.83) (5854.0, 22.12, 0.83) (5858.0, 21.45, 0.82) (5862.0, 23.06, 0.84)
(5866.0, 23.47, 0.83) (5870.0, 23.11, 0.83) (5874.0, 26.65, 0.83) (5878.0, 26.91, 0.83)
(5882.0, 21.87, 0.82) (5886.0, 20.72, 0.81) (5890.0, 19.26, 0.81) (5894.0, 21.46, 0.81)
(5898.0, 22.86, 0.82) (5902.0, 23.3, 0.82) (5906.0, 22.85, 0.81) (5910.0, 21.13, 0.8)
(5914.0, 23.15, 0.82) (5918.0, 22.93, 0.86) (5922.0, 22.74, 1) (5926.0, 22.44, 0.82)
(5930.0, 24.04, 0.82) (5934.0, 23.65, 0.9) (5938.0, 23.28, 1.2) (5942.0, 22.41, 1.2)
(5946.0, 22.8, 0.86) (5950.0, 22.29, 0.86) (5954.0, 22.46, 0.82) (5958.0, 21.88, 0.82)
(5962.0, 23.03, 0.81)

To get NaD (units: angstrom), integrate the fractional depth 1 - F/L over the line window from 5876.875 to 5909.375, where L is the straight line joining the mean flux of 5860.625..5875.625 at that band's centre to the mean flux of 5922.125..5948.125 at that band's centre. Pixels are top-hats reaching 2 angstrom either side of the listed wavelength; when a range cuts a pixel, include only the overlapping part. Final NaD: 2.0 angstrom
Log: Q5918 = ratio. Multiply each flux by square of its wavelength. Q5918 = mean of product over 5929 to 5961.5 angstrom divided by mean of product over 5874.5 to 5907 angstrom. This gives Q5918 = 1.0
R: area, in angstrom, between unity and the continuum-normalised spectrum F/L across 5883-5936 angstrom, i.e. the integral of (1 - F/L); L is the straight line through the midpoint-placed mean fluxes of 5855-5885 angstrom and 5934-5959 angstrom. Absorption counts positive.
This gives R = 1.8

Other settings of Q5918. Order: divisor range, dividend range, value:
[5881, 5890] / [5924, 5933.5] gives 1.14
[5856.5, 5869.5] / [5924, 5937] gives 1.05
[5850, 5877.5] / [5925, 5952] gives 1.00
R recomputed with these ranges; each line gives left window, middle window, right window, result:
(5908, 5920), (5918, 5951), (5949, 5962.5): -0.9 angstrom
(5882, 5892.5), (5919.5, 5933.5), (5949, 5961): -1.1 angstrom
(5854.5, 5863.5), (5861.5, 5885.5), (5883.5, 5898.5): -2.7 angstrom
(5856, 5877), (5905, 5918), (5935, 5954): 0.4 angstrom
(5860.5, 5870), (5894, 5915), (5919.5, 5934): 0.6 angstrom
